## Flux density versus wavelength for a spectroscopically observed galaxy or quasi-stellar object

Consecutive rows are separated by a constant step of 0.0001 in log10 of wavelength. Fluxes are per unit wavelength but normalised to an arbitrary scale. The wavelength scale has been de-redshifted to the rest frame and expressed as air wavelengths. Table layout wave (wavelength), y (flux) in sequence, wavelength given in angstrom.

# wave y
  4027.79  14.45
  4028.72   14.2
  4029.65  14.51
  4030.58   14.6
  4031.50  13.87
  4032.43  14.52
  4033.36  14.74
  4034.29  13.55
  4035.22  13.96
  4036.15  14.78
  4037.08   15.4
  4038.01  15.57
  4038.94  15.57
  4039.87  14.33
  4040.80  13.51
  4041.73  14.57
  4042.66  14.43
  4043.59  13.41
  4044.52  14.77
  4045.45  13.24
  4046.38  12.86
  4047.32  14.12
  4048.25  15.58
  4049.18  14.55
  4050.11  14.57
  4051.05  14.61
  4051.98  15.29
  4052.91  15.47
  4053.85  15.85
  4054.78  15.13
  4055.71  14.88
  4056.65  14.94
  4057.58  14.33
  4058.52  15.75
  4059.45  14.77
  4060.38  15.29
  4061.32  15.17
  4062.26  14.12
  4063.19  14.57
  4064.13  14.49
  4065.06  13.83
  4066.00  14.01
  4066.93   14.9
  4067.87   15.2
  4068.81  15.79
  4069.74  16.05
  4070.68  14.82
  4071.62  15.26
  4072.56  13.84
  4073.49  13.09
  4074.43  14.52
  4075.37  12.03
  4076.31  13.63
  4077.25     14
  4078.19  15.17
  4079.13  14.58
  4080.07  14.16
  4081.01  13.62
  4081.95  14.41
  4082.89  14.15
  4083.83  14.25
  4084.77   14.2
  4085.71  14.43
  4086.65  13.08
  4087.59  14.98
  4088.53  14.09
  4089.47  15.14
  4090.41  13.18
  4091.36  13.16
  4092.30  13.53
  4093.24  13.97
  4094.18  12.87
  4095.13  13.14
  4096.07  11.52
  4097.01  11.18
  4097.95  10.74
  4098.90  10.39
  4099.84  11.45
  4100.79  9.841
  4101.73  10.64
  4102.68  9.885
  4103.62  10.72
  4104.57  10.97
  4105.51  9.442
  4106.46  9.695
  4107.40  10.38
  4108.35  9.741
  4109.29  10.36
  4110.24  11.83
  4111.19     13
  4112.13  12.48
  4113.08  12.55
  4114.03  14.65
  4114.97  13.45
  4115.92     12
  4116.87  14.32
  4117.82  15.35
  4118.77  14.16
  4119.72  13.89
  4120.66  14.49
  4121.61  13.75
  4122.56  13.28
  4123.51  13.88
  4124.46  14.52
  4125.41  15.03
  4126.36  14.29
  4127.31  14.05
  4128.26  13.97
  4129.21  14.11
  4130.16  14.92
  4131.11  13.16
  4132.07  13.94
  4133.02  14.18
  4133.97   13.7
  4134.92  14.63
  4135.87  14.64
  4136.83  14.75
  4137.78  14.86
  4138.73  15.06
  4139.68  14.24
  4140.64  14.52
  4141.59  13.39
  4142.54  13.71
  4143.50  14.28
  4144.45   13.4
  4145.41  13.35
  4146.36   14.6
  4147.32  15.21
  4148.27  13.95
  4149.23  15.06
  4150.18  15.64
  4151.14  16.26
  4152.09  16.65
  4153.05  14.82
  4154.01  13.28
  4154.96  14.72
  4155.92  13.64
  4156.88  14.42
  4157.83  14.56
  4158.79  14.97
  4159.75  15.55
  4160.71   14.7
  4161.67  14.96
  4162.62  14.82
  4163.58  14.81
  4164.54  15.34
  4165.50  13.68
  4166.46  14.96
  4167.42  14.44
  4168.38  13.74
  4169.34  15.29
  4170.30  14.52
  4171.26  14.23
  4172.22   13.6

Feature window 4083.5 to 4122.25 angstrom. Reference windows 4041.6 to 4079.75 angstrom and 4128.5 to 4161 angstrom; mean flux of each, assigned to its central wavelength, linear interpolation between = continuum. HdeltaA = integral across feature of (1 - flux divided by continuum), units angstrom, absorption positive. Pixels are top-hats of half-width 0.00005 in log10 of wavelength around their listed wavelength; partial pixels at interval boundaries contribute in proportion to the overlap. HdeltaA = 5.4 angstrom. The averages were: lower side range 14.6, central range 12.5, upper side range 14.5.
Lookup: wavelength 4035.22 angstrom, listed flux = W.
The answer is 13.96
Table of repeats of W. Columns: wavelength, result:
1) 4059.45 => 14.77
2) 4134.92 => 14.63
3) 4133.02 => 14.18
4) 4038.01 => 15.57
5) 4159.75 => 15.55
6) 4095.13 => 13.14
